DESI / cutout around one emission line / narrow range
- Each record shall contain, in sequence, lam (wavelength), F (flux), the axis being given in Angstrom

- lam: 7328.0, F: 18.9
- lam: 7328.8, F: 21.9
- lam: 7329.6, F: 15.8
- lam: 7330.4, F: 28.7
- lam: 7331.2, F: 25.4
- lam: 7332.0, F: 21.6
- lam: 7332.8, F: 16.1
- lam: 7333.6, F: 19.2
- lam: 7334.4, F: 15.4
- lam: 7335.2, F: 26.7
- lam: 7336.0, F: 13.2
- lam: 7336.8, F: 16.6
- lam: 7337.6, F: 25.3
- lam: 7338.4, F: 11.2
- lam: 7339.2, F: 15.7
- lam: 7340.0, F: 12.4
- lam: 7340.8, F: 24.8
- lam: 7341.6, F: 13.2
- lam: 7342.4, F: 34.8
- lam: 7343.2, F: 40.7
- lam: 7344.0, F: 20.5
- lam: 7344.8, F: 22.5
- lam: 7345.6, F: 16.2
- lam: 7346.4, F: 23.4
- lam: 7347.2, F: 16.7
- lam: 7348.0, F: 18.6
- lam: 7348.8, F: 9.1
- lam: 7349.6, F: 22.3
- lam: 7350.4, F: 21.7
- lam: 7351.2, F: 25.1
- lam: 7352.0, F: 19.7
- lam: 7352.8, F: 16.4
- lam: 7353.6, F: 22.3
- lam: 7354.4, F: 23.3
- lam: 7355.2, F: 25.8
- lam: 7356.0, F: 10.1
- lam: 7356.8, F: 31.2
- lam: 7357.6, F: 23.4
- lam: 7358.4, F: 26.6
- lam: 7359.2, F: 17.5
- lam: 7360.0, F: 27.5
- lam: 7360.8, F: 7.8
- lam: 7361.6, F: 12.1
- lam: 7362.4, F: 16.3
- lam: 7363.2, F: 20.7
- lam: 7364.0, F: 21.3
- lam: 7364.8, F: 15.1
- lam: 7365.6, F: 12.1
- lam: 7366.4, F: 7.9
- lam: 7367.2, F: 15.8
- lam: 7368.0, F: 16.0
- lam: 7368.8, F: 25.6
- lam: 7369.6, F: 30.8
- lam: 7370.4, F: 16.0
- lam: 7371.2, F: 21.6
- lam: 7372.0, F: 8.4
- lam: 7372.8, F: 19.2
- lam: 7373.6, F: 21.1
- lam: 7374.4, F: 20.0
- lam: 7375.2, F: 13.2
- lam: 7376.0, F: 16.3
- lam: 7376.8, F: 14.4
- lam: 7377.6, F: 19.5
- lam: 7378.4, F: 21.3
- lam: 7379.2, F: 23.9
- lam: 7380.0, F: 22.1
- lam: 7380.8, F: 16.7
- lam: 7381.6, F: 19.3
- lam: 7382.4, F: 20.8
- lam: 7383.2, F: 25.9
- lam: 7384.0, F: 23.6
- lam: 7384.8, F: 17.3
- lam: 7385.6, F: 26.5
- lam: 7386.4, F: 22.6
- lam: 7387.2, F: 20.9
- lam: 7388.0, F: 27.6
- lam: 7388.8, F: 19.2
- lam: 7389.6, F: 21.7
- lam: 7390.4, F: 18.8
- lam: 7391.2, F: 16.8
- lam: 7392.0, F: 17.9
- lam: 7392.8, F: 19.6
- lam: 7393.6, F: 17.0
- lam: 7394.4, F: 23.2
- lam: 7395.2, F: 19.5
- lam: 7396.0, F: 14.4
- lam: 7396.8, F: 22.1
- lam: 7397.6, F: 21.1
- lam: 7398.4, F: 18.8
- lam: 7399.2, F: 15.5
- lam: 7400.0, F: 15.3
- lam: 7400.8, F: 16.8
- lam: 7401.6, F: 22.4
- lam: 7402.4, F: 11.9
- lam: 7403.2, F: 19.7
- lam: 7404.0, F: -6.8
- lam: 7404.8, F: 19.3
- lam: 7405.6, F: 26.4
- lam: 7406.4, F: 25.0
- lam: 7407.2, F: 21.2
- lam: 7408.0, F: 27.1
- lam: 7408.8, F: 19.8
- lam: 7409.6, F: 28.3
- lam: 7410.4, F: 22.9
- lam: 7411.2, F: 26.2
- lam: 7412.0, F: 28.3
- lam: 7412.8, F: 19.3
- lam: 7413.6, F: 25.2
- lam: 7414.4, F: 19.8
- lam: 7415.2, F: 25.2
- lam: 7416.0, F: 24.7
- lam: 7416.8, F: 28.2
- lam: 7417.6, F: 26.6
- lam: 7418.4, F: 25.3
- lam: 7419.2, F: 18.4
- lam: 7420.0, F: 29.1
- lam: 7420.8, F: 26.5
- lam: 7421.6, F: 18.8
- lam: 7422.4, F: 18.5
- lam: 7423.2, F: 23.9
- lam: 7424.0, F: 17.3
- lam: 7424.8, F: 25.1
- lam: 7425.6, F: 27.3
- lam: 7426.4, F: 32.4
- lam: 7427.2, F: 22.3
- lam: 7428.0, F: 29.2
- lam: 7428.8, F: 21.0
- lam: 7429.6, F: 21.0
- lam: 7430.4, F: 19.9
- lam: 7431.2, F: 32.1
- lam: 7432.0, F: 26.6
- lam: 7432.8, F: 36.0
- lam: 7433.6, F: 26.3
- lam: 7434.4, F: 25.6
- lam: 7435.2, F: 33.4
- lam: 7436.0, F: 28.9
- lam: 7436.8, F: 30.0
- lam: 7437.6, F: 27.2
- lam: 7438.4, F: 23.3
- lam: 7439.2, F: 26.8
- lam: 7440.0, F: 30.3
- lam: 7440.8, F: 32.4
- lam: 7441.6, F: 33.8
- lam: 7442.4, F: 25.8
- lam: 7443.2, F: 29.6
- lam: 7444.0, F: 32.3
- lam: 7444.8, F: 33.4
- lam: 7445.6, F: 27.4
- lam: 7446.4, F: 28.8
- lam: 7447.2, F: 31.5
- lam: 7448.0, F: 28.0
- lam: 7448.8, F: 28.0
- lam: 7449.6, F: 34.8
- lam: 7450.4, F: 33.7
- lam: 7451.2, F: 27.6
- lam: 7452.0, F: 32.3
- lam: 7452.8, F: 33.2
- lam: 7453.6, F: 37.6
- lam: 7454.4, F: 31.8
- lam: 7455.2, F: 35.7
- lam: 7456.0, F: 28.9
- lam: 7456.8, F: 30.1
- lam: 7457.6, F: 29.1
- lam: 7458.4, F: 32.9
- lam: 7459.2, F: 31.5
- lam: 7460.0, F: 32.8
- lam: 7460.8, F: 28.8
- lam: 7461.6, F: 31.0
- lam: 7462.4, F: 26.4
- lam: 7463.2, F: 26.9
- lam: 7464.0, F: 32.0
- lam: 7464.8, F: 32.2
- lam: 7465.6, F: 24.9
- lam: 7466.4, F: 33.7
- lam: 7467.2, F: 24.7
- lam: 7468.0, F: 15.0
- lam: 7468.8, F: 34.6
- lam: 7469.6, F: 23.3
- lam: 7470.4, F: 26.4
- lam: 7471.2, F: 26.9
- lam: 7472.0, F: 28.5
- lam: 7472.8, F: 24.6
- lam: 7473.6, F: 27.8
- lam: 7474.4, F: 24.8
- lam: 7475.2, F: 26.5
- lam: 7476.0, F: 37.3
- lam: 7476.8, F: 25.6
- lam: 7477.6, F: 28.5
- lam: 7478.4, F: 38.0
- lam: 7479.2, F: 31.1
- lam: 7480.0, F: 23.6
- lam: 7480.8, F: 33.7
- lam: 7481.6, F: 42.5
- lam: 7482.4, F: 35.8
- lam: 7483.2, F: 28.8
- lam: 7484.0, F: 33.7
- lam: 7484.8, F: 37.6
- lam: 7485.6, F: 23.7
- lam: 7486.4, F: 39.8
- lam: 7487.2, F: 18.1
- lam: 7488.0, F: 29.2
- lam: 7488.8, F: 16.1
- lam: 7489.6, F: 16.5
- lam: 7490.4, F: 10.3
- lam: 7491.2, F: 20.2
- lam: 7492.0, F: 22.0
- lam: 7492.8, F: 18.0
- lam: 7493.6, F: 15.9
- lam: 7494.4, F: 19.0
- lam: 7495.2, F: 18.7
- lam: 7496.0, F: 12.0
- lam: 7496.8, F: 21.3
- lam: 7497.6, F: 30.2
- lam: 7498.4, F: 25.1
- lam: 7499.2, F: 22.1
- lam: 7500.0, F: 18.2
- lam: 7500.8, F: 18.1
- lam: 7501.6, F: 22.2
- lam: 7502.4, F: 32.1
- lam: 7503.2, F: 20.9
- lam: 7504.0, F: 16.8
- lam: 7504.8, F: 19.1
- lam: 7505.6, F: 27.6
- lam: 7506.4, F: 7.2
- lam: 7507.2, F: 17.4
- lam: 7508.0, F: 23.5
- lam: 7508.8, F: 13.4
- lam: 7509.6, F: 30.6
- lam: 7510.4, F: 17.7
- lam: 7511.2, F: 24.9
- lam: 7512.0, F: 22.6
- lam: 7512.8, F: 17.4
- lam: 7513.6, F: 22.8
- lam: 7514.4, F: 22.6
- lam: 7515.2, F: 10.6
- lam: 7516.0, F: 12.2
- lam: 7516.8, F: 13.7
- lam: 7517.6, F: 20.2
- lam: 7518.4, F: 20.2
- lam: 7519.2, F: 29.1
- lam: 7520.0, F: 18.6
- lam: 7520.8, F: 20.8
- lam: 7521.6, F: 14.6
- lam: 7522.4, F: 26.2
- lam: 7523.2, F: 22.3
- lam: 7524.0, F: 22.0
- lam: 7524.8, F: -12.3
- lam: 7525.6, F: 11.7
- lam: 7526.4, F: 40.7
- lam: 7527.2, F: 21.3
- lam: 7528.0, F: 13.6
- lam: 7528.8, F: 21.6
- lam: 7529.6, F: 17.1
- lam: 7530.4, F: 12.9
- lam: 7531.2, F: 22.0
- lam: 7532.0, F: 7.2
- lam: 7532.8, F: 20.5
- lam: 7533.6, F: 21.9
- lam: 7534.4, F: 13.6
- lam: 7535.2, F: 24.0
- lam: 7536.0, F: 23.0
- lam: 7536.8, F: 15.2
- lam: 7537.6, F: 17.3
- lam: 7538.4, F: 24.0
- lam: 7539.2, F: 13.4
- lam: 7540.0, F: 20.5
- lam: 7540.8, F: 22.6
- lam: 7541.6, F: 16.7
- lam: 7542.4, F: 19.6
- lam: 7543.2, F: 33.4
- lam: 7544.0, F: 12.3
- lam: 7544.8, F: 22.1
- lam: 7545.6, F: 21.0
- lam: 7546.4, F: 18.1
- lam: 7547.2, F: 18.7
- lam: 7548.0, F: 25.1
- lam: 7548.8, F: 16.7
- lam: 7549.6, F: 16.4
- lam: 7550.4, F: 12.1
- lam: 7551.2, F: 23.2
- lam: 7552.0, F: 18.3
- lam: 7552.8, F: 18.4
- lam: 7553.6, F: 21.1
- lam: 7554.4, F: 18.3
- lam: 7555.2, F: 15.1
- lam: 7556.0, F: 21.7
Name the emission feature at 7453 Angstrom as Mg II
